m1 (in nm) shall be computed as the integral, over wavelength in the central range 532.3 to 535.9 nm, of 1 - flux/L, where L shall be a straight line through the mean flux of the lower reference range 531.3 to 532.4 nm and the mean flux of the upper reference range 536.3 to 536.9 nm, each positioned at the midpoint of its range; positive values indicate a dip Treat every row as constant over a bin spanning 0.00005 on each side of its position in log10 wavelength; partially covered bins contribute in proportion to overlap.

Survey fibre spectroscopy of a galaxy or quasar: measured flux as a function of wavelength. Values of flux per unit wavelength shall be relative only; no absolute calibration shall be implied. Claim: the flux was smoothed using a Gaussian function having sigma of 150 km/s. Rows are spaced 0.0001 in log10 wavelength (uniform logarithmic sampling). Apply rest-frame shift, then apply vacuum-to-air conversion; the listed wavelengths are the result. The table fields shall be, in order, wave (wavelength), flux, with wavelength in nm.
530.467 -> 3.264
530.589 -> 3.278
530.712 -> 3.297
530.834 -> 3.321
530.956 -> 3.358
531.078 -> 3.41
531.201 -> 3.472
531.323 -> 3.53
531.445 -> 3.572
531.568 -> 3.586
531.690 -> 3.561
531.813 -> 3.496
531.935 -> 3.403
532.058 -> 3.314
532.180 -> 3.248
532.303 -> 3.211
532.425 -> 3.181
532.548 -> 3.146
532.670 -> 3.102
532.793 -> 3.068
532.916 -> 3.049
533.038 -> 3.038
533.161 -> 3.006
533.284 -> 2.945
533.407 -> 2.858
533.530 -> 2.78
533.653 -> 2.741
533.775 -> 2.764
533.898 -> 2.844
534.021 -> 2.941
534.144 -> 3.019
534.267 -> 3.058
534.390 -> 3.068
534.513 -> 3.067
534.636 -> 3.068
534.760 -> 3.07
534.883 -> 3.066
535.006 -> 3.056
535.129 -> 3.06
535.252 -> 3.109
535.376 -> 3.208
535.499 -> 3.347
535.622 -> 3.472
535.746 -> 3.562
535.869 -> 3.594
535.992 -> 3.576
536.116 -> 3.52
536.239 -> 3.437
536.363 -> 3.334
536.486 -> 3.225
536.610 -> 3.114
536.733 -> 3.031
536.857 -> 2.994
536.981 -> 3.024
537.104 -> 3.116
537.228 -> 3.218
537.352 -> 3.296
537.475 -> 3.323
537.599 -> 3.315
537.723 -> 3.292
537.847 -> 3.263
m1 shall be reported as 0.23 nm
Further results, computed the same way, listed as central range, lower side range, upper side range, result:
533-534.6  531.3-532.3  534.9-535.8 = 0.19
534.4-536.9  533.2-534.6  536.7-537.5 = -0.17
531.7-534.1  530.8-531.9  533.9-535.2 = 0.15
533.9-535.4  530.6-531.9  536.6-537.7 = 0.11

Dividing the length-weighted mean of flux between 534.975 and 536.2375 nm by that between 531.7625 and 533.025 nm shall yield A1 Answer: 1.05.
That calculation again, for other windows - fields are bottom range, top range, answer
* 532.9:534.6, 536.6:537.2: 1.04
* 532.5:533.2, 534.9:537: 1.07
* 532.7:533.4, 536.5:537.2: 1.02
